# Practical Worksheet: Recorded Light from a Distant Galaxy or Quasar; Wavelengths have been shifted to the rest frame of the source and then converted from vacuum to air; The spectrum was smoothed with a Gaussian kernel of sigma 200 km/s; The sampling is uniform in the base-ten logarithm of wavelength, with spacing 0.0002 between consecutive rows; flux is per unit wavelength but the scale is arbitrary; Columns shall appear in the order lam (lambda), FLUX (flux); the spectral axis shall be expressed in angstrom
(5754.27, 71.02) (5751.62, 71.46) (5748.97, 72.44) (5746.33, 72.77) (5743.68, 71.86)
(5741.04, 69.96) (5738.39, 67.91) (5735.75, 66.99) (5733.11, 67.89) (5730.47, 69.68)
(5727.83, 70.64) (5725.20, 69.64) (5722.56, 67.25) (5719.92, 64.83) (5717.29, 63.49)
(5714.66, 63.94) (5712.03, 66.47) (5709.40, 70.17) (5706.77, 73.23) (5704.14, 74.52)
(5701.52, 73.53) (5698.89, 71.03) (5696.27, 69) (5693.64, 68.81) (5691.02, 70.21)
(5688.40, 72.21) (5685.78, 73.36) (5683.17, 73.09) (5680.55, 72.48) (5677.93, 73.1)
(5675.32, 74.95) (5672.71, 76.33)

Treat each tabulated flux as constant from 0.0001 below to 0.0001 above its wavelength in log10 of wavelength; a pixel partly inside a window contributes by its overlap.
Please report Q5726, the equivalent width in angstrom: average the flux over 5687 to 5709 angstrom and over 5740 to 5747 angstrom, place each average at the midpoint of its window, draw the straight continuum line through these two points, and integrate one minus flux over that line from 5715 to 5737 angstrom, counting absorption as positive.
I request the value 1.26 angstrom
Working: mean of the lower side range 71.5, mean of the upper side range 71.5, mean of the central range 67.4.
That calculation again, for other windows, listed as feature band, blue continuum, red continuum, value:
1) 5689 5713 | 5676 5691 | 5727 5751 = 0.3 angstrom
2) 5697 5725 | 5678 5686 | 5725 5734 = 0.8 angstrom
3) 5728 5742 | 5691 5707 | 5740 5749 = 0.6 angstrom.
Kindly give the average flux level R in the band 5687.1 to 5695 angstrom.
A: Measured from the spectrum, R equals 70.3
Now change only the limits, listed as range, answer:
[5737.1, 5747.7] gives 70.6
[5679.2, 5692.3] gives 72.3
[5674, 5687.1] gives 73.4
